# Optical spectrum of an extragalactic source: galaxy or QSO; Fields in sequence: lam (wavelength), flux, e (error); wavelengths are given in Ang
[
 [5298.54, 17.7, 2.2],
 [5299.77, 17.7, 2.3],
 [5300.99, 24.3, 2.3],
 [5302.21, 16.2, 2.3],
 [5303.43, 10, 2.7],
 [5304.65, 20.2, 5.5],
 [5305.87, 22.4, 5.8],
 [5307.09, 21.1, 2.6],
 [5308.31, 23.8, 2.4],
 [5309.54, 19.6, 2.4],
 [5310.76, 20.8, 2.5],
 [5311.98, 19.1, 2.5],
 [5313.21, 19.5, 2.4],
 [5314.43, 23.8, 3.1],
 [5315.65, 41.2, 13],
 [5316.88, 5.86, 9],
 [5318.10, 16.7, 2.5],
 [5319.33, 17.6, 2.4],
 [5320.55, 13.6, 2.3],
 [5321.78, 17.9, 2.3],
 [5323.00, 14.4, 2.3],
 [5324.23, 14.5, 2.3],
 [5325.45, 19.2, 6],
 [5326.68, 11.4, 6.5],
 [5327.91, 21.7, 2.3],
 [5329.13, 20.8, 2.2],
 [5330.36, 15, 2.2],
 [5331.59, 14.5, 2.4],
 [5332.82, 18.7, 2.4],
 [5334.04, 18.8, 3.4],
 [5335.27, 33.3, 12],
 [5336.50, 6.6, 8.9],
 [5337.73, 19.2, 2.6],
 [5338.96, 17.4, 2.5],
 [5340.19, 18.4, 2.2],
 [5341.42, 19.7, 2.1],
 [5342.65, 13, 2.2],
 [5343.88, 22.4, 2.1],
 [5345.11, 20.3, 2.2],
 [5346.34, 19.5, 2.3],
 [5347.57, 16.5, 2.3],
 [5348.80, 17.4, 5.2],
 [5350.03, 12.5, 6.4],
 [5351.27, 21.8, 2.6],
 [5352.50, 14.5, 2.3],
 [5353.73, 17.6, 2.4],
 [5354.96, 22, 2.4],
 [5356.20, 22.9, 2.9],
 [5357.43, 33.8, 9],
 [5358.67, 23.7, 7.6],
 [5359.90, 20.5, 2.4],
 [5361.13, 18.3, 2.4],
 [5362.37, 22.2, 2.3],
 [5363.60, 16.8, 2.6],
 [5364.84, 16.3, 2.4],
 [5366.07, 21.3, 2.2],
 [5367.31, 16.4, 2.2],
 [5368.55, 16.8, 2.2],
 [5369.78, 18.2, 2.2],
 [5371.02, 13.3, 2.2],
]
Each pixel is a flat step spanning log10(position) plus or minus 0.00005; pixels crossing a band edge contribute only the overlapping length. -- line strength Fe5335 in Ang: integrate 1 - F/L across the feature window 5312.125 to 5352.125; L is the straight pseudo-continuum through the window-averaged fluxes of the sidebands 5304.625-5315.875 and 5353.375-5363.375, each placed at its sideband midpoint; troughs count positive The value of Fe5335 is 7.8 Ang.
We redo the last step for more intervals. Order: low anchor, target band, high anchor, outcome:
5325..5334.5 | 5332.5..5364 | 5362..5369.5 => -3.0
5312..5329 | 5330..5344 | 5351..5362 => 1.3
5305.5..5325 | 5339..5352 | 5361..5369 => 0.5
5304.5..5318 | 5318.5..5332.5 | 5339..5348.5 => 2.5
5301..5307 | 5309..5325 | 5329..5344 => -0.5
